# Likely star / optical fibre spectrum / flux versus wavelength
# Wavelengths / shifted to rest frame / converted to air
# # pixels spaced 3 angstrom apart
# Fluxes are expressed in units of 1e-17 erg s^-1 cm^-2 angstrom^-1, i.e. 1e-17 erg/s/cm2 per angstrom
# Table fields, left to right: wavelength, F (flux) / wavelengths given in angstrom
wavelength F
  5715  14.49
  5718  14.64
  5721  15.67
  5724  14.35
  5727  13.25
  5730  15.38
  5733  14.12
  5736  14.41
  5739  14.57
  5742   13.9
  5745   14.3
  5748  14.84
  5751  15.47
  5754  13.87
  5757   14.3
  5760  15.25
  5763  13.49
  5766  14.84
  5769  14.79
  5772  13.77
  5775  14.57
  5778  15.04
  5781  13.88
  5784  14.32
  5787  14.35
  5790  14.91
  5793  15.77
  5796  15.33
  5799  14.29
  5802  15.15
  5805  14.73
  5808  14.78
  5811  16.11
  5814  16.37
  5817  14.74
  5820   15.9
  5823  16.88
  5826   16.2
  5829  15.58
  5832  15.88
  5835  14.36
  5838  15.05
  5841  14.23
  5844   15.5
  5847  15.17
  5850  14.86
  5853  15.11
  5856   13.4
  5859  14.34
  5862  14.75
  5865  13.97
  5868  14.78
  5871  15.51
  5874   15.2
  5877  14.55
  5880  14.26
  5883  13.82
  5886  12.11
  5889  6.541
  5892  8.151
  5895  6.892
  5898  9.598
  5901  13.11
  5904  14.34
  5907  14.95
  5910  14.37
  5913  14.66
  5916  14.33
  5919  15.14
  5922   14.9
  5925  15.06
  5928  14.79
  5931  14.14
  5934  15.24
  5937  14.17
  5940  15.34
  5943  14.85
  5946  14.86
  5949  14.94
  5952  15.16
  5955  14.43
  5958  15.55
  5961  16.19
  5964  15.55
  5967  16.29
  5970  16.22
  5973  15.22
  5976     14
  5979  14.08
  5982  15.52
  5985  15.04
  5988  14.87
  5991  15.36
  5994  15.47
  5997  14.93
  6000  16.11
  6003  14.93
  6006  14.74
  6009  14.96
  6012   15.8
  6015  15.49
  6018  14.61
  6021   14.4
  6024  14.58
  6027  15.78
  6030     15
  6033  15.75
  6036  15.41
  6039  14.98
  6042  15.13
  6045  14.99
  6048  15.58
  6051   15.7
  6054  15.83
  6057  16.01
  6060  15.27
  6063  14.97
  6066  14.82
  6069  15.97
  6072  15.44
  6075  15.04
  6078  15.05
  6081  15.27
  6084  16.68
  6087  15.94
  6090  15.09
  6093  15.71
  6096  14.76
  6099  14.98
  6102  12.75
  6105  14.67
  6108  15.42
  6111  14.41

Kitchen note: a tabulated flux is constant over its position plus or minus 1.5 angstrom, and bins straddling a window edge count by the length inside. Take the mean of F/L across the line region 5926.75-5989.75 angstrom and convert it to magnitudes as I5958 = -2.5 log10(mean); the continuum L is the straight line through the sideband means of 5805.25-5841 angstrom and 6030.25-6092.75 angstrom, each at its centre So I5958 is 0.029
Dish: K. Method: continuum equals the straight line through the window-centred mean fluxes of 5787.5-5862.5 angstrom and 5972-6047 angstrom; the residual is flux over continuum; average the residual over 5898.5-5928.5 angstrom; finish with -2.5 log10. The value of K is 0.05 mag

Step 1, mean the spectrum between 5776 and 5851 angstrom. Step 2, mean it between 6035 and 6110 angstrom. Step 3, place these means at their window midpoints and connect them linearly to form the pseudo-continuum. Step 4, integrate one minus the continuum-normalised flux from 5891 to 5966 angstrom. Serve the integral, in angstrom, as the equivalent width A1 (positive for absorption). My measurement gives 5.6 angstrom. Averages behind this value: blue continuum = 15.2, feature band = 14.1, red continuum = 15.3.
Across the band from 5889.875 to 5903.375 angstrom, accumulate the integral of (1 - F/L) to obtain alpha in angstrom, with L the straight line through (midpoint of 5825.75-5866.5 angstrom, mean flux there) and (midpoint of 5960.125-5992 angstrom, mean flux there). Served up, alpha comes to 4.9 angstrom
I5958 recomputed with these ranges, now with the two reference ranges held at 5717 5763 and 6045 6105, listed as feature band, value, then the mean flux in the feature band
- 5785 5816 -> -0.036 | 15.2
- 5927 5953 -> 0.011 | 14.8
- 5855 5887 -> 0.039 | 14.3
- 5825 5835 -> -0.066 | 15.6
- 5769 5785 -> 0.018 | 14.4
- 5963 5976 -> -0.041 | 15.6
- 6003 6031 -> 0.008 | 15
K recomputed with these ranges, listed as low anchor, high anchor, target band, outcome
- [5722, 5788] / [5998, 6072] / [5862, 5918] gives 0.151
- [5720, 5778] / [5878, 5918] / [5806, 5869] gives -0.157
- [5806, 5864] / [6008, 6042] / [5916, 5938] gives 0.031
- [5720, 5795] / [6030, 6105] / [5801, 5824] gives -0.064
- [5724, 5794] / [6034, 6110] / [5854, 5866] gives 0.043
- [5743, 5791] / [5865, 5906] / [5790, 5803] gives -0.087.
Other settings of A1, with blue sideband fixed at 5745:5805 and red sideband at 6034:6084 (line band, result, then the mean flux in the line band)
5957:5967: -0.5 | 15.9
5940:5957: 0.2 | 14.9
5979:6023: 0.3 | 15.1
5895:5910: 2.5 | 12.5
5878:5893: 3.8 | 11.2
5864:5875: 0.0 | 14.9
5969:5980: 0.2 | 14.9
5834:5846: 0.0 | 14.8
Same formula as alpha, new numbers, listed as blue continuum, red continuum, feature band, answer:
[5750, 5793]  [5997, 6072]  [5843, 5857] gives -0.1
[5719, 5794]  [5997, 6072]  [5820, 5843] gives -1.2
